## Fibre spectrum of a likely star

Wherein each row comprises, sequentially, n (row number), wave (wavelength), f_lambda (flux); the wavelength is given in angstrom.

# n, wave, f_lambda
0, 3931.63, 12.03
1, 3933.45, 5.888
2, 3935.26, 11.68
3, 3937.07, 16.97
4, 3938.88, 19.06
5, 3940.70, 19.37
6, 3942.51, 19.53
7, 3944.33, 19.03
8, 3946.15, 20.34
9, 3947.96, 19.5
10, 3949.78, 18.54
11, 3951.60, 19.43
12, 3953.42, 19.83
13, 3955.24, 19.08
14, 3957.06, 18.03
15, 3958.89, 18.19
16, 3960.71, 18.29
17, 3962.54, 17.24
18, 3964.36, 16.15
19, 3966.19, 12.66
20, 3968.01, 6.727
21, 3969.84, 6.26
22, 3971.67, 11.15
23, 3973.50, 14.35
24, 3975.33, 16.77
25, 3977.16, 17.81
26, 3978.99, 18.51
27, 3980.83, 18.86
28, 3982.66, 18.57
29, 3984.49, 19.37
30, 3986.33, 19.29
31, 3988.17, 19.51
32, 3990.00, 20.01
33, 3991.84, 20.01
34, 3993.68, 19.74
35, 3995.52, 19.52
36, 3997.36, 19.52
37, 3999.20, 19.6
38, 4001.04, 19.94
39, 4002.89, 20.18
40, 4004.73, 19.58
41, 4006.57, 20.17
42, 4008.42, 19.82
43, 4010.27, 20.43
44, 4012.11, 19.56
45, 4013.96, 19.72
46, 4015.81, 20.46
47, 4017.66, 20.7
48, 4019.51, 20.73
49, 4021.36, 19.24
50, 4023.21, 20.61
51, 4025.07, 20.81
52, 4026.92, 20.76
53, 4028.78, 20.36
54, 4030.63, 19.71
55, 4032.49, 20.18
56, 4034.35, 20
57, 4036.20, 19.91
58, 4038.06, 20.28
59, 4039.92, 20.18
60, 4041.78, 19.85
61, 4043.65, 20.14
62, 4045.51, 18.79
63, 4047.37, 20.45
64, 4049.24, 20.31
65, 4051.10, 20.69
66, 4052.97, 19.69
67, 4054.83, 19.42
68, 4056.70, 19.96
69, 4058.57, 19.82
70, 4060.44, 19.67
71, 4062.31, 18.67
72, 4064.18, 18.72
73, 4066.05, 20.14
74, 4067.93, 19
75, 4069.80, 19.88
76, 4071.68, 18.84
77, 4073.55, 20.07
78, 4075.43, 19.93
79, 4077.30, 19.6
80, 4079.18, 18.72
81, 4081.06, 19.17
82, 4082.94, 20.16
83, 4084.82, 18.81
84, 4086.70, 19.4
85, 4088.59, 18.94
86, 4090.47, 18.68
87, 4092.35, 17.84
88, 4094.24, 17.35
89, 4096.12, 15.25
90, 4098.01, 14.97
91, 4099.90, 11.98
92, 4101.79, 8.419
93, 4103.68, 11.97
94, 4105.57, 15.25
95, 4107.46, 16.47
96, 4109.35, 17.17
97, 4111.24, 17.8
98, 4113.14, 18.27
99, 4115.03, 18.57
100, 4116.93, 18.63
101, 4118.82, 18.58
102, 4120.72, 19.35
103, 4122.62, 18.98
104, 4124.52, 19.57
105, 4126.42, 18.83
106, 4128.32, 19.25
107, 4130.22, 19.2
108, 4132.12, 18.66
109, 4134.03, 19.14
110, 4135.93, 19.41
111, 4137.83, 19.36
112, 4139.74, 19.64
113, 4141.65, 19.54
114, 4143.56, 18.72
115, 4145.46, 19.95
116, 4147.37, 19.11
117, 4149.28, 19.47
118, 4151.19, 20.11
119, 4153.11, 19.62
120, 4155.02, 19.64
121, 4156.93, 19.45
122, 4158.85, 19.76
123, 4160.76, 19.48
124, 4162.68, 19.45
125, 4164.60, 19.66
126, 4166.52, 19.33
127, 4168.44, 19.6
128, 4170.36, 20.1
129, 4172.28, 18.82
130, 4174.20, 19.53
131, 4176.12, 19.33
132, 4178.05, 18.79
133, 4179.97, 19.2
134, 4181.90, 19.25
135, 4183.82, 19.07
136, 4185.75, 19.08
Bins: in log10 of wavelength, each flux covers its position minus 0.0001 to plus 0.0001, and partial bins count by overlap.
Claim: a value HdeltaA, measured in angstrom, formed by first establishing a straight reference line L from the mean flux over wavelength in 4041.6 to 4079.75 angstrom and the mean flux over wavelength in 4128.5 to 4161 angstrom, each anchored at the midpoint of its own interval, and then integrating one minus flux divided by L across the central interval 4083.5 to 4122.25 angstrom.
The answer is 5.5 angstrom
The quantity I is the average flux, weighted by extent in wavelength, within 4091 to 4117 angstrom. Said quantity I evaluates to 15.7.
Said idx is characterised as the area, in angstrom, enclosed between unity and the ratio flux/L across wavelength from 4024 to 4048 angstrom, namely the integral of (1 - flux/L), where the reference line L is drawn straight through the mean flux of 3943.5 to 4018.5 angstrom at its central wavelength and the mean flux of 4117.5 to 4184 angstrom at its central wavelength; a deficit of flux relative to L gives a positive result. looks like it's -2.1 angstrom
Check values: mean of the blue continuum 18.1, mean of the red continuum 19.3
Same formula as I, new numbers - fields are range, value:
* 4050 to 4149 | 18.4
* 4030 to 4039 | 20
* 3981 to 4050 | 19.9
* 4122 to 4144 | 19.2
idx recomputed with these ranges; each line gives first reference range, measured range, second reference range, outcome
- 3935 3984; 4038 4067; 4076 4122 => -4.6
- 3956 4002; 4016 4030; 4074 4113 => -2.8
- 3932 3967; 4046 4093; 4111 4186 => -2.6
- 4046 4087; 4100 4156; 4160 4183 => 3.8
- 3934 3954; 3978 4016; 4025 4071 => -1.1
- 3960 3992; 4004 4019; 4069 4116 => -3.3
